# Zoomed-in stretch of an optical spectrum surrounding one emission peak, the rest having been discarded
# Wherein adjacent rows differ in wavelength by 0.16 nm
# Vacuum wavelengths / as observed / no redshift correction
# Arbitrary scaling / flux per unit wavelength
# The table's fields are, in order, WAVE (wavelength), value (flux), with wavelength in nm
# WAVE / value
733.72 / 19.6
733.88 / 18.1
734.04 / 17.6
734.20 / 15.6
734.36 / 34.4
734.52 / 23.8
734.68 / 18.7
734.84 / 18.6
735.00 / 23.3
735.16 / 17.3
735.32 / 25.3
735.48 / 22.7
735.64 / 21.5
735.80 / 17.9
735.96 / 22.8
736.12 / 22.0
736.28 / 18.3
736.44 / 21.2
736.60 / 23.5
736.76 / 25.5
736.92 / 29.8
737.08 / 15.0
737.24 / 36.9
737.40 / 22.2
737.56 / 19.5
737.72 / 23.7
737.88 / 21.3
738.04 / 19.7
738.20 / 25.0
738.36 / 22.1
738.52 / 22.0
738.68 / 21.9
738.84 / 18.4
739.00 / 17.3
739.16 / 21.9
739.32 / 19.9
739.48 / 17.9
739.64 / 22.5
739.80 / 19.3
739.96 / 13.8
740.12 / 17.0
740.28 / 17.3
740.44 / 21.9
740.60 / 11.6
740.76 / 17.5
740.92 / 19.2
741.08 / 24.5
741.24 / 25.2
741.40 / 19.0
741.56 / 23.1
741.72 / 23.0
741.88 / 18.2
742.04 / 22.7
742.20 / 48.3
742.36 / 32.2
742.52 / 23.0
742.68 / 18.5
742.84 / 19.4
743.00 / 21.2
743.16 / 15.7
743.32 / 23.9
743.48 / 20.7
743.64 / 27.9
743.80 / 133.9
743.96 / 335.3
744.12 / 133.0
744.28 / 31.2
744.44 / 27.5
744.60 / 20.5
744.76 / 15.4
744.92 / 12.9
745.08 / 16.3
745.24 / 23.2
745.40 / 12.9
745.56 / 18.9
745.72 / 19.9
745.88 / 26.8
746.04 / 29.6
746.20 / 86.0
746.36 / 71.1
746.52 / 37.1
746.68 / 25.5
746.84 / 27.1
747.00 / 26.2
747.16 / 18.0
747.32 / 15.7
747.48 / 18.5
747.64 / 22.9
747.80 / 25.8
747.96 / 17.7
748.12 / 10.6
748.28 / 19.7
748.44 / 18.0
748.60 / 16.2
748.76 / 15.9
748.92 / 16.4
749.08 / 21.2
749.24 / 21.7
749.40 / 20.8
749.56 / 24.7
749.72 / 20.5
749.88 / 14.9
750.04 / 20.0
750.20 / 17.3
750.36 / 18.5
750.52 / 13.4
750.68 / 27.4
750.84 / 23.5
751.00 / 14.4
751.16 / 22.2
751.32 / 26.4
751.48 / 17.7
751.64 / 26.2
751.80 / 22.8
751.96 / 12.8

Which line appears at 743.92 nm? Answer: H-alpha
